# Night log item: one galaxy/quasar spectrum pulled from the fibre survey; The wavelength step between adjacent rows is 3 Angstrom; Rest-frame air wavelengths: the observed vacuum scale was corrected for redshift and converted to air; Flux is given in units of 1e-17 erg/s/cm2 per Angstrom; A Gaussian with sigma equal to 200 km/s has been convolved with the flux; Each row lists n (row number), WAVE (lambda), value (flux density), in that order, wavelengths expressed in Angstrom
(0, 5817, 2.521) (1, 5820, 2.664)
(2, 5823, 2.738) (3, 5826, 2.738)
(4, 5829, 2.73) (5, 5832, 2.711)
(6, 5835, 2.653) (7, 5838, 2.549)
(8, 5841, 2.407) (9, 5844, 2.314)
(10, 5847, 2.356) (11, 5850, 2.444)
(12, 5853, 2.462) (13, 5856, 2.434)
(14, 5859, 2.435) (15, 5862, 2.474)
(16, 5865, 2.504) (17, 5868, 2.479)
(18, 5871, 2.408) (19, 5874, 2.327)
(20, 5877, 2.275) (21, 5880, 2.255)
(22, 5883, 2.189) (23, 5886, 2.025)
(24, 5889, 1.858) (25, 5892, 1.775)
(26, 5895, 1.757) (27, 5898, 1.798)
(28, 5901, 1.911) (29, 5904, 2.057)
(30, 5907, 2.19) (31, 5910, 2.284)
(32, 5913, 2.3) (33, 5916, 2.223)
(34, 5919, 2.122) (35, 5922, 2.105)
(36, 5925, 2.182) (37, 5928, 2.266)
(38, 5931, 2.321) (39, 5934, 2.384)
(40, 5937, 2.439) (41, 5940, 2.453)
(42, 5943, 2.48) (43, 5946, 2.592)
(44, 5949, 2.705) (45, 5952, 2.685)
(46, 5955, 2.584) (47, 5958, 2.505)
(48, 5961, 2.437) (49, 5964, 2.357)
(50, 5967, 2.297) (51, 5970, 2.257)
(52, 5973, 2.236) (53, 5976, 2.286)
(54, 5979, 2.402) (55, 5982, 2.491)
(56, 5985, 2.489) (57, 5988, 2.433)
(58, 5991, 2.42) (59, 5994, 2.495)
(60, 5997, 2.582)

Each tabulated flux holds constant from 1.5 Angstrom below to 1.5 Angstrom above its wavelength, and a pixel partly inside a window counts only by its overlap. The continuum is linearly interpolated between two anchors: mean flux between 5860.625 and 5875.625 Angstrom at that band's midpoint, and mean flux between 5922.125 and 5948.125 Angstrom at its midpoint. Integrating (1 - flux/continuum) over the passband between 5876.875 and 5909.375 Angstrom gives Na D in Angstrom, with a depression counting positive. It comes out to 5.5 Angstrom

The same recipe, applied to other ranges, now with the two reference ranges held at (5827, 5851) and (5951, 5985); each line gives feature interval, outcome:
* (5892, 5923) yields 5.10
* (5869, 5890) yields 2.40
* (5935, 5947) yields -0.23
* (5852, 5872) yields 0.39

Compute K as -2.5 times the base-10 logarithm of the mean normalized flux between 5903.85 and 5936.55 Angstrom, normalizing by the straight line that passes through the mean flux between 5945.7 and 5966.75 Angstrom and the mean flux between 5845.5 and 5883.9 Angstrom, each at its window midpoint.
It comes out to 0.11 mag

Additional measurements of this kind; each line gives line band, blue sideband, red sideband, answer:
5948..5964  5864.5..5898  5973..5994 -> -0.10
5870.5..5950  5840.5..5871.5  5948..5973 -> 0.11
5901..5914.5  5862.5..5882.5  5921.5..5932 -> 0.05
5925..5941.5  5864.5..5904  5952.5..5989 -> -0.04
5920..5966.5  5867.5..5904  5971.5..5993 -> -0.07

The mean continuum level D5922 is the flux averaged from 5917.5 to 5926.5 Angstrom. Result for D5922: 2.14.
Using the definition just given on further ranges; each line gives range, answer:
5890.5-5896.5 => 1.77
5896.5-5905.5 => 1.92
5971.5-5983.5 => 2.35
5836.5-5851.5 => 2.41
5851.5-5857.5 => 2.45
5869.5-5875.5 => 2.37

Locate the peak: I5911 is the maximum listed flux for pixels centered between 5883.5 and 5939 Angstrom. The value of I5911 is 2.439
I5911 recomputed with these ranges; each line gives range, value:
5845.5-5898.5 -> 2.504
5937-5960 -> 2.705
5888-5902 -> 1.911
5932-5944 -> 2.48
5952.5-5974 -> 2.584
